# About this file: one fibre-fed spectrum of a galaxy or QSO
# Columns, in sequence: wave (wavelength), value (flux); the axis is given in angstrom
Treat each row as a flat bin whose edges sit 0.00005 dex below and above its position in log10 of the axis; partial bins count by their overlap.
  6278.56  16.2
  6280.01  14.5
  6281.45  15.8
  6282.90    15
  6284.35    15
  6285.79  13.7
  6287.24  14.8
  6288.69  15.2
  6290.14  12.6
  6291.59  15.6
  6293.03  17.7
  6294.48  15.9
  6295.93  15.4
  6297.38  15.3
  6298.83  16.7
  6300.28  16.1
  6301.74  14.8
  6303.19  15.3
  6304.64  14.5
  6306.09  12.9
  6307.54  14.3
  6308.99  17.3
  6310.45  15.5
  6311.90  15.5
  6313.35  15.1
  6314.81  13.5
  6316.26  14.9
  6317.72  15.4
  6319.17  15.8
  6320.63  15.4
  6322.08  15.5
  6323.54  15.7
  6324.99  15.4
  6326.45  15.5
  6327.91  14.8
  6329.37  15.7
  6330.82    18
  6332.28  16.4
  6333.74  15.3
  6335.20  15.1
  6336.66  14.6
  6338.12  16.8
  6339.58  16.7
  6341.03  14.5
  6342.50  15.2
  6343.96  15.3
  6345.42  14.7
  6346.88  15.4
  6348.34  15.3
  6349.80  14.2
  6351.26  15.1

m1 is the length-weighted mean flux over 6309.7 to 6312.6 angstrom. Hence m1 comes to 15.5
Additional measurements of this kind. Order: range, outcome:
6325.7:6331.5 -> 16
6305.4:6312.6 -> 15.1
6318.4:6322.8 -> 15.6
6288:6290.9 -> 13.9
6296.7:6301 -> 16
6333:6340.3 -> 15.7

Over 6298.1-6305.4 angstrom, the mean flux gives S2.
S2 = 15.5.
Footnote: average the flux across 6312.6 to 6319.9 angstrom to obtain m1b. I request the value 14.9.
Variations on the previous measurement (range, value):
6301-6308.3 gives 14.4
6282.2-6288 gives 14.6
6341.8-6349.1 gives 15.2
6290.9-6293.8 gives 16.7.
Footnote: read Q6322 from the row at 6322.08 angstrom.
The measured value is 15.5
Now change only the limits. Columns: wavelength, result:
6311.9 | 15.5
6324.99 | 15.4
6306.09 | 12.9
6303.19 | 15.3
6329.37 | 15.7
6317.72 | 15.4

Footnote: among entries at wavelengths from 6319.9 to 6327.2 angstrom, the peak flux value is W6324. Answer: 15.7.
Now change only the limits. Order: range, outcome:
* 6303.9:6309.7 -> 17.3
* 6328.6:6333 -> 18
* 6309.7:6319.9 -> 15.8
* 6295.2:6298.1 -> 15.4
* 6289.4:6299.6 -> 17.7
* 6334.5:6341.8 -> 16.8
